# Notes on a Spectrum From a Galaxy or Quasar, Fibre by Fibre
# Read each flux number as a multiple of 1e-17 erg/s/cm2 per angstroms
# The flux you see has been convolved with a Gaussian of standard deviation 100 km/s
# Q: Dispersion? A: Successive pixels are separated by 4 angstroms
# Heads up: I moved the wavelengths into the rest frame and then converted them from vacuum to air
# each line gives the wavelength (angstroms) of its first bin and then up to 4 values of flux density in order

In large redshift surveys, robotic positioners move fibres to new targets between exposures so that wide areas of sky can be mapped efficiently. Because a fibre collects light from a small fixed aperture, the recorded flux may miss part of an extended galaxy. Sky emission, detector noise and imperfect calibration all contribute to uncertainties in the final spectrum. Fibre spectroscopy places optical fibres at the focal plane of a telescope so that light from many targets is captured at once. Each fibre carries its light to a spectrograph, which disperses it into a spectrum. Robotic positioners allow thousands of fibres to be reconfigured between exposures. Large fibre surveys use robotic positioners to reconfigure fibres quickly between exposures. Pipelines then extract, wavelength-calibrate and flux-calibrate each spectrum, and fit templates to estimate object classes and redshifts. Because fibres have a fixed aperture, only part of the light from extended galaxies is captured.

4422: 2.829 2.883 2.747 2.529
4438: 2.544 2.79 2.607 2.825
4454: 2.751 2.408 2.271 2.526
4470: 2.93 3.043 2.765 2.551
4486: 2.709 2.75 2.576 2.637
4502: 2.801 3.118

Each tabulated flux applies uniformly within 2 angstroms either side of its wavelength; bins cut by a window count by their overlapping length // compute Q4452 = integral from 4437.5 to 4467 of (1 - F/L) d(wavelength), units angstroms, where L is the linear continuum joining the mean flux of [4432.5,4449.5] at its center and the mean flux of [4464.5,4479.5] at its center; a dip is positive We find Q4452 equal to 1.2 angstroms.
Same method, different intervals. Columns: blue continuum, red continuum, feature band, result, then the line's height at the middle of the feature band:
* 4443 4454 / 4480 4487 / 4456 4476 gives 0.3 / 2.67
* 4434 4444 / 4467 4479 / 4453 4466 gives 1.5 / 2.79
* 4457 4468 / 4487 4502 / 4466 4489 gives -2.2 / 2.53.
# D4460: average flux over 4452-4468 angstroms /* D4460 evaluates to 2.49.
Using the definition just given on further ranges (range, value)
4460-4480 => 2.71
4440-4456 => 2.74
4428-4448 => 2.64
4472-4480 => 2.9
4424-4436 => 2.72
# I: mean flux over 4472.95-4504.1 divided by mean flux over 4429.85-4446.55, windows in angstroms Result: 1.0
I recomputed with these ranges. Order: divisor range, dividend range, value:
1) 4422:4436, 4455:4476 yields 0.97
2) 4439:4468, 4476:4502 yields 1.03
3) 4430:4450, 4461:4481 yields 1.03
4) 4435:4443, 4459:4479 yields 1.02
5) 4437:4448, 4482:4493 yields 1.01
